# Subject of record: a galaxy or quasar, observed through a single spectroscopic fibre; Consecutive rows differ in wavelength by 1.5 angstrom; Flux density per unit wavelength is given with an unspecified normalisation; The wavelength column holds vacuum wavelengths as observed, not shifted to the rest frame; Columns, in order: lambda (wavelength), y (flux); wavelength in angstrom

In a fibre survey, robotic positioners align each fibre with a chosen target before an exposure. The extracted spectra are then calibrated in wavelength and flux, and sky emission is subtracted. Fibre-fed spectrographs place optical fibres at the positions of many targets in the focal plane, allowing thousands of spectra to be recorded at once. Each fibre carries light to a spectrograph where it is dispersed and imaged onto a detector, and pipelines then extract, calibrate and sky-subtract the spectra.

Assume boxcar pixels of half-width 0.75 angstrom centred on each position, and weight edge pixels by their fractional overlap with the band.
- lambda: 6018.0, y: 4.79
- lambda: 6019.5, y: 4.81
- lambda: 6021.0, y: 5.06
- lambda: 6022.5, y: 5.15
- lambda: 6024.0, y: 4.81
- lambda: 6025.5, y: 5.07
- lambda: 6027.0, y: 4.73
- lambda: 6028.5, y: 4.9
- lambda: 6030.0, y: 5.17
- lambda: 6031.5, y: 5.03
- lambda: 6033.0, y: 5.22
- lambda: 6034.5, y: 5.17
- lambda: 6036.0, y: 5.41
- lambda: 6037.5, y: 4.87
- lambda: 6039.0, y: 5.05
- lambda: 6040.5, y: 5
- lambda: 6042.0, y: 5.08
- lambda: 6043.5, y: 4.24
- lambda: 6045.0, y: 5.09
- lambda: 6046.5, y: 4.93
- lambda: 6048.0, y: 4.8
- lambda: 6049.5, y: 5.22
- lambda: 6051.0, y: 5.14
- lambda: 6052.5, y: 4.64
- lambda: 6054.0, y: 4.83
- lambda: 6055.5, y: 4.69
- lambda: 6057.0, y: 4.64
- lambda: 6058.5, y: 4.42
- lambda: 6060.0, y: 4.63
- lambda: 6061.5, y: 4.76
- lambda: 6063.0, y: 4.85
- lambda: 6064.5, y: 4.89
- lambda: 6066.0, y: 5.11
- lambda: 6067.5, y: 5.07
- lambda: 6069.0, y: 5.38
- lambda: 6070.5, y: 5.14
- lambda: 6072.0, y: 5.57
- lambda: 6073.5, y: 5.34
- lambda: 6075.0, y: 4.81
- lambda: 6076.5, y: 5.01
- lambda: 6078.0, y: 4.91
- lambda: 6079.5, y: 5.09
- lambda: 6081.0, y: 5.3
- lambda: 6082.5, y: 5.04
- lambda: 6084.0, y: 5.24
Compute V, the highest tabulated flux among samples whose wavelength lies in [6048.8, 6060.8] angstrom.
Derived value 5.22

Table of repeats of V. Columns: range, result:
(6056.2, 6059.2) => 4.64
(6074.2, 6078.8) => 5.01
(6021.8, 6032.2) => 5.17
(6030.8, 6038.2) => 5.41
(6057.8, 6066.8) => 5.11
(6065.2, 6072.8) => 5.57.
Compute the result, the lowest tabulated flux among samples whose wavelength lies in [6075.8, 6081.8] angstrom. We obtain 4.91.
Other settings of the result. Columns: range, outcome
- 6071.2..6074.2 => 5.34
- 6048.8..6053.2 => 4.64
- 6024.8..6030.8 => 4.73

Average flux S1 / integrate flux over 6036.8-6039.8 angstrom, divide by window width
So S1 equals 4.96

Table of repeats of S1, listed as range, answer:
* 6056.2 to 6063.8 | 4.66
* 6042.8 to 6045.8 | 4.68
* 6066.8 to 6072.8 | 5.29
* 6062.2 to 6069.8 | 5.06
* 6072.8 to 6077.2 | 5.05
